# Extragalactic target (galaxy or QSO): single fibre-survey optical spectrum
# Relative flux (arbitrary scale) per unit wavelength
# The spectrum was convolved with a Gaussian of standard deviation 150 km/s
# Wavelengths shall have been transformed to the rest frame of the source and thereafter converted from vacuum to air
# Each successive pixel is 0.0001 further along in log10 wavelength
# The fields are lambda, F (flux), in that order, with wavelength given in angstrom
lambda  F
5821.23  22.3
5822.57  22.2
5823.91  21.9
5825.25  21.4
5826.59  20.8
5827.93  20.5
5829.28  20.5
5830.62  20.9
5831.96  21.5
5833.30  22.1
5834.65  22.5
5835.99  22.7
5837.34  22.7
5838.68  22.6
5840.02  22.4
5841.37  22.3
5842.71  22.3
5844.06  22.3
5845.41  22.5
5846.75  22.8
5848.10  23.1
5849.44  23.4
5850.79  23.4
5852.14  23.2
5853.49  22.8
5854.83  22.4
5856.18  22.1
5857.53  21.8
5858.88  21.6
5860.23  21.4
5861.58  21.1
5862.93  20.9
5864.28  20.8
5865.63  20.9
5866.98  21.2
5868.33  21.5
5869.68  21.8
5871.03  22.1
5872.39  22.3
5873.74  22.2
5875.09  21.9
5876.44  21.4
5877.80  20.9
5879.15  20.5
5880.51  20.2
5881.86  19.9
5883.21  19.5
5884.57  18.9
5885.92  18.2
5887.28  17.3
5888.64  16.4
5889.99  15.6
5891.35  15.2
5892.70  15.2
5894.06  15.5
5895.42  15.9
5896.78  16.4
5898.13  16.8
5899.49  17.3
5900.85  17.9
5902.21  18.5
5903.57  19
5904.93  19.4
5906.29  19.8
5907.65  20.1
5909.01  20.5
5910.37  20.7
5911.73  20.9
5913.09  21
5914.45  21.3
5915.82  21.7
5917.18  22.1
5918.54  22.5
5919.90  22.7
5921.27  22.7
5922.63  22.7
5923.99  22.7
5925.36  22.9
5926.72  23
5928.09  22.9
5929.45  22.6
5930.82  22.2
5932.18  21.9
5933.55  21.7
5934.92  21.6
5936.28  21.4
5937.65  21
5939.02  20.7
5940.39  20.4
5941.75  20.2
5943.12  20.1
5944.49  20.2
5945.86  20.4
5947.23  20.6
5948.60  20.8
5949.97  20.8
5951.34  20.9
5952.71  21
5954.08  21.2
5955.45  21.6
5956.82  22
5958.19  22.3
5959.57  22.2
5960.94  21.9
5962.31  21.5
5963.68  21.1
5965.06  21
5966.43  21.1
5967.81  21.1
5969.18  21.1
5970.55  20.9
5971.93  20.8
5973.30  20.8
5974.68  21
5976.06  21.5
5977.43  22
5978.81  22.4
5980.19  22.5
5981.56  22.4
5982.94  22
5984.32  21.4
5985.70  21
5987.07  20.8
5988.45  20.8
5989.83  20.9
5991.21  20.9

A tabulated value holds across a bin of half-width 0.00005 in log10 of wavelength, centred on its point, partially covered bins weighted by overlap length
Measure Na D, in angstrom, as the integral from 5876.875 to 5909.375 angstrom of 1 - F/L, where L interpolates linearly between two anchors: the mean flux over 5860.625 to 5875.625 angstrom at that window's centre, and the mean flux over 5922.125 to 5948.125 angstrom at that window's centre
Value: 5.13 angstrom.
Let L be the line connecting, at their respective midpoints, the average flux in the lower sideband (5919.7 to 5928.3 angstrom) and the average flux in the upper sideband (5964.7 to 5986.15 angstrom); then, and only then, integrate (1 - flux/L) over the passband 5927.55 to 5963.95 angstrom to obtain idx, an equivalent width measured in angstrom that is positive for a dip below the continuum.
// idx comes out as 1.5 angstrom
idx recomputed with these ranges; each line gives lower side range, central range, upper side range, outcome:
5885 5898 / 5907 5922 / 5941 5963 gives -2.8 angstrom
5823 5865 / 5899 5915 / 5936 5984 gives 1.4 angstrom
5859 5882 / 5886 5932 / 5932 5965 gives 3.1 angstrom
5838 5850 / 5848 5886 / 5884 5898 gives -3.6 angstrom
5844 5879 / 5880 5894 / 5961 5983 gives 2.8 angstrom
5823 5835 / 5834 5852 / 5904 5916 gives -1.3 angstrom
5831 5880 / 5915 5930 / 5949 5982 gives -0.6 angstrom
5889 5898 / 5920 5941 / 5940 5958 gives -3.2 angstrom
